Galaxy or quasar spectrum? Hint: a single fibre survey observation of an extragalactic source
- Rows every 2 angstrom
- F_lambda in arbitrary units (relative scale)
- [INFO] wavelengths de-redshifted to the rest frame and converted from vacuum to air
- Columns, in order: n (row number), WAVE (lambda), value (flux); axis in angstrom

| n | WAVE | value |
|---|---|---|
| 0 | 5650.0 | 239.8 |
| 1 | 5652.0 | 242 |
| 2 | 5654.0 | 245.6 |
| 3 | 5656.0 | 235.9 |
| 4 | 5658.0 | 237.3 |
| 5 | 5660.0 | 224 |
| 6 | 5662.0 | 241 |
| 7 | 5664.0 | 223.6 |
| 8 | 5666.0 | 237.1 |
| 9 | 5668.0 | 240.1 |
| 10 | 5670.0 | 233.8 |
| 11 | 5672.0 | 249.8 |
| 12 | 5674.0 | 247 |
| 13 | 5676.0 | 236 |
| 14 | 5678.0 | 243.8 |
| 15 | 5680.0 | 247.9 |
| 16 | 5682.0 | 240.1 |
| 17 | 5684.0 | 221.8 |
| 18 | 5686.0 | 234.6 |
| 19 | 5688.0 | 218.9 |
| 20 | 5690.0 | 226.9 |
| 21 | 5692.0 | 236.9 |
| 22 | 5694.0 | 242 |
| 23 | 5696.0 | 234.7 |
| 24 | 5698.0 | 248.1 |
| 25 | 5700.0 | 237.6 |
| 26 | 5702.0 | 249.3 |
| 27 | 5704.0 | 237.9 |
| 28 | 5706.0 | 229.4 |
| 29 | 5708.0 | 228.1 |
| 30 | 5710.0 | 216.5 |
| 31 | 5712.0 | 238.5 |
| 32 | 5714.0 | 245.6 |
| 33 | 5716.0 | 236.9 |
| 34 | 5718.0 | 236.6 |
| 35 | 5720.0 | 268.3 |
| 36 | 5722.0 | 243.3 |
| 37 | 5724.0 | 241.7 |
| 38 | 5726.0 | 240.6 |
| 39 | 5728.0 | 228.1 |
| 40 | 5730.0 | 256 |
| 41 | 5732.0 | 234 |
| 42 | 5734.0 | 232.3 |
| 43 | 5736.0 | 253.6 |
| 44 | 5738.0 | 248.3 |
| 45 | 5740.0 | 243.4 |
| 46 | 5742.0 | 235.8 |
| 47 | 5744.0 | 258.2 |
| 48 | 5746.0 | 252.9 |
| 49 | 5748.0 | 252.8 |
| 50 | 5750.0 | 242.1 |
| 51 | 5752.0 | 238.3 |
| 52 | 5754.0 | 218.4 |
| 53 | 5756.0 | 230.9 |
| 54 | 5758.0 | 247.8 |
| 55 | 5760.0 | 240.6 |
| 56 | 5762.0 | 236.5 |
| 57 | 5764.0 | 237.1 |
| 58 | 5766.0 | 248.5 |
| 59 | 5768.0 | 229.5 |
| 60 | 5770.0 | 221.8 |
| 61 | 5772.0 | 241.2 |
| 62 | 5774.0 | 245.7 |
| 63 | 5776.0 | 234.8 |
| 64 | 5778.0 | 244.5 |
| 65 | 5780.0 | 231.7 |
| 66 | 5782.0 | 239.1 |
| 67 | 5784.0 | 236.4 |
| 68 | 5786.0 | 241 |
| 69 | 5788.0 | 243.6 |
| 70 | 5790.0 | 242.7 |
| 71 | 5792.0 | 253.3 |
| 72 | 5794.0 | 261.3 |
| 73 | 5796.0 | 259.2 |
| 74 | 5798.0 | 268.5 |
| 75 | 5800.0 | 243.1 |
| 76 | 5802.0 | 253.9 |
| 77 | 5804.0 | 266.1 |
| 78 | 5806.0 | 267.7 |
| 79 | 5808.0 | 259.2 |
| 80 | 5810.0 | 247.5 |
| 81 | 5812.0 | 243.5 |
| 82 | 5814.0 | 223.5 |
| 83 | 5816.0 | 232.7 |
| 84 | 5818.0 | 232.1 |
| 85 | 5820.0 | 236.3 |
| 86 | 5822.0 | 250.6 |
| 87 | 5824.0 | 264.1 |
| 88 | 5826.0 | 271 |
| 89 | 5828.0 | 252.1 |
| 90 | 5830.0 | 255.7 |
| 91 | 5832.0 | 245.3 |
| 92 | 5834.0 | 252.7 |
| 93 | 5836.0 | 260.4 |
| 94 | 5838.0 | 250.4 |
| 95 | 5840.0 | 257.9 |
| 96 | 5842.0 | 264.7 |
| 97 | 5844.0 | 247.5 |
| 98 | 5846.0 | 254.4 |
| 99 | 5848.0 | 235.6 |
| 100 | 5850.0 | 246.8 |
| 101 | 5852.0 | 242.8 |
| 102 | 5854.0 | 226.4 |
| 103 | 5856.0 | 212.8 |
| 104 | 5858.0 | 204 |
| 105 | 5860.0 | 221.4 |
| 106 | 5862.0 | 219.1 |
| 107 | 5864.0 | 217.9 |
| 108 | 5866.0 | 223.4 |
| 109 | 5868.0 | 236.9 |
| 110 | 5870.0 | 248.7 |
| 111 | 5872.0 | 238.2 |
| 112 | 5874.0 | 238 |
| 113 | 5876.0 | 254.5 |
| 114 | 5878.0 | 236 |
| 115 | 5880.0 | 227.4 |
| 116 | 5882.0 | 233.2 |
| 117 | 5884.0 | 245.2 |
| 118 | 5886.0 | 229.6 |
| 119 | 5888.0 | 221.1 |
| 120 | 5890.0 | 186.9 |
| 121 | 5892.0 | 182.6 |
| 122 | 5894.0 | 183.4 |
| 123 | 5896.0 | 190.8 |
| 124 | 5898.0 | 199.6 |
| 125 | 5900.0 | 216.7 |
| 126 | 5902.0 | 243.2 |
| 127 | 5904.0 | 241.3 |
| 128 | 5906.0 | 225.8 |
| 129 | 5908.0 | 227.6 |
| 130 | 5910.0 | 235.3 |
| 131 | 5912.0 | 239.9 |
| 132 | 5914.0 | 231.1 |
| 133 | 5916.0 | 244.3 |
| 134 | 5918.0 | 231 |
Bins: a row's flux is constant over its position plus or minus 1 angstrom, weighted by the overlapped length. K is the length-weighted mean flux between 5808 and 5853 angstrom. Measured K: 249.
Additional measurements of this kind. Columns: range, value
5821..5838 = 256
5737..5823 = 244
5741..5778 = 240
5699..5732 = 239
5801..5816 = 250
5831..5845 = 254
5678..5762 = 239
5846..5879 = 232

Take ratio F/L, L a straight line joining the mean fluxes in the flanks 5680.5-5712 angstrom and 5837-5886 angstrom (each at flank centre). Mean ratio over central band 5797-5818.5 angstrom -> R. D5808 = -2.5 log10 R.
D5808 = -0.06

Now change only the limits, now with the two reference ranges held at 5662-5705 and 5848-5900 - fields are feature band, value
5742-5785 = -0.037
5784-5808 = -0.113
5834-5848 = -0.131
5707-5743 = -0.028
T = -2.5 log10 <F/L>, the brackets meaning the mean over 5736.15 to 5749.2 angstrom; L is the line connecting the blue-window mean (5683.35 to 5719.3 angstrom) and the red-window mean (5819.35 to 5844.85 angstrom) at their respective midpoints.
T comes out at -0.03 mag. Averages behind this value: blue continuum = 235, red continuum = 255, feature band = 249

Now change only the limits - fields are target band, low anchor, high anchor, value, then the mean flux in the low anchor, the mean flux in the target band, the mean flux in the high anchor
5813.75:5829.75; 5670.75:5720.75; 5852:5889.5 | -0.07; 238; 247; 229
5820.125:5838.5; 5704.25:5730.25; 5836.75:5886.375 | -0.08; 239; 255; 237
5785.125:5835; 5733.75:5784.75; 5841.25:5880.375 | -0.06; 240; 251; 235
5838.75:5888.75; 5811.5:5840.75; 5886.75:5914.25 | -0.02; 249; 235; 216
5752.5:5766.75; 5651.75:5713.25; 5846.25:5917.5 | -0.02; 236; 237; 226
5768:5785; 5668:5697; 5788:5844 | 0.05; 237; 236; 252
